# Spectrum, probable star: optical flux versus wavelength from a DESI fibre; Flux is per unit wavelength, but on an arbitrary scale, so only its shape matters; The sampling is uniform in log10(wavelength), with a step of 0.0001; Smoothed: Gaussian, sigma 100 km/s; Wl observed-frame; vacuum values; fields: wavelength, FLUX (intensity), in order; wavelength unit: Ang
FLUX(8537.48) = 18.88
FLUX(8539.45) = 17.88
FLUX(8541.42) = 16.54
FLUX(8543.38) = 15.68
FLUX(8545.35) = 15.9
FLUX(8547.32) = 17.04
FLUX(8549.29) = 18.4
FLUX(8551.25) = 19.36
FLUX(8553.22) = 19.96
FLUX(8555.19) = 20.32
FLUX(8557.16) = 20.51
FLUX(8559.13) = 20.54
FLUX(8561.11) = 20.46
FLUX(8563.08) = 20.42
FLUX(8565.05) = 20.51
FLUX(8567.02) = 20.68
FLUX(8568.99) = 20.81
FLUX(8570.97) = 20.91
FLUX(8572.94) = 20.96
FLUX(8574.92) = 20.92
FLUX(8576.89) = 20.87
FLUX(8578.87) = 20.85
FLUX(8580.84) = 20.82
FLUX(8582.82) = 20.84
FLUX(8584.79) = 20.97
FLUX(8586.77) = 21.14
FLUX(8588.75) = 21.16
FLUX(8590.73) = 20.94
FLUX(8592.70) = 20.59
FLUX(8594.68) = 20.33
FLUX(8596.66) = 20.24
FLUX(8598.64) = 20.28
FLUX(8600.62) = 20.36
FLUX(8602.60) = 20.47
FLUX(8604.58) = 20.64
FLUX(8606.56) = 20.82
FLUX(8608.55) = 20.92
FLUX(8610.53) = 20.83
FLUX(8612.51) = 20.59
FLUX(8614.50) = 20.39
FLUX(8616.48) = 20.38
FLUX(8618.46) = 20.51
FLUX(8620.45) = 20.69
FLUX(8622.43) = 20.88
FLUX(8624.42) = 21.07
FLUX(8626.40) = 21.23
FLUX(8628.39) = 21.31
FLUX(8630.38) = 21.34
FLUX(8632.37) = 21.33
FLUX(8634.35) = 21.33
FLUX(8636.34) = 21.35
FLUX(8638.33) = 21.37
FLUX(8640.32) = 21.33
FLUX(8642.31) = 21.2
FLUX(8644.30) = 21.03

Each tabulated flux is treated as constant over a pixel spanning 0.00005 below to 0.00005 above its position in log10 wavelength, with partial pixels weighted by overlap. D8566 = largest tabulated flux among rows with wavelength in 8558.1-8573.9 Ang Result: 20.96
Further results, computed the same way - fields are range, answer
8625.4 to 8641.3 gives 21.37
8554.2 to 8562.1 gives 20.54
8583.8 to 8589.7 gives 21.16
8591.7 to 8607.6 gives 20.82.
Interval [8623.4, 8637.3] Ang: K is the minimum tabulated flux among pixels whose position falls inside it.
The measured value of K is 21.07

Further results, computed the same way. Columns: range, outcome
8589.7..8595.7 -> 20.33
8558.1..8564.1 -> 20.42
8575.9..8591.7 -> 20.82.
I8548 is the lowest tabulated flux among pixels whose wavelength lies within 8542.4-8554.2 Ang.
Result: 15.68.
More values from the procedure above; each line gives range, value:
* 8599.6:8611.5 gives 20.36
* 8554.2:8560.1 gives 20.32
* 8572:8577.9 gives 20.87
